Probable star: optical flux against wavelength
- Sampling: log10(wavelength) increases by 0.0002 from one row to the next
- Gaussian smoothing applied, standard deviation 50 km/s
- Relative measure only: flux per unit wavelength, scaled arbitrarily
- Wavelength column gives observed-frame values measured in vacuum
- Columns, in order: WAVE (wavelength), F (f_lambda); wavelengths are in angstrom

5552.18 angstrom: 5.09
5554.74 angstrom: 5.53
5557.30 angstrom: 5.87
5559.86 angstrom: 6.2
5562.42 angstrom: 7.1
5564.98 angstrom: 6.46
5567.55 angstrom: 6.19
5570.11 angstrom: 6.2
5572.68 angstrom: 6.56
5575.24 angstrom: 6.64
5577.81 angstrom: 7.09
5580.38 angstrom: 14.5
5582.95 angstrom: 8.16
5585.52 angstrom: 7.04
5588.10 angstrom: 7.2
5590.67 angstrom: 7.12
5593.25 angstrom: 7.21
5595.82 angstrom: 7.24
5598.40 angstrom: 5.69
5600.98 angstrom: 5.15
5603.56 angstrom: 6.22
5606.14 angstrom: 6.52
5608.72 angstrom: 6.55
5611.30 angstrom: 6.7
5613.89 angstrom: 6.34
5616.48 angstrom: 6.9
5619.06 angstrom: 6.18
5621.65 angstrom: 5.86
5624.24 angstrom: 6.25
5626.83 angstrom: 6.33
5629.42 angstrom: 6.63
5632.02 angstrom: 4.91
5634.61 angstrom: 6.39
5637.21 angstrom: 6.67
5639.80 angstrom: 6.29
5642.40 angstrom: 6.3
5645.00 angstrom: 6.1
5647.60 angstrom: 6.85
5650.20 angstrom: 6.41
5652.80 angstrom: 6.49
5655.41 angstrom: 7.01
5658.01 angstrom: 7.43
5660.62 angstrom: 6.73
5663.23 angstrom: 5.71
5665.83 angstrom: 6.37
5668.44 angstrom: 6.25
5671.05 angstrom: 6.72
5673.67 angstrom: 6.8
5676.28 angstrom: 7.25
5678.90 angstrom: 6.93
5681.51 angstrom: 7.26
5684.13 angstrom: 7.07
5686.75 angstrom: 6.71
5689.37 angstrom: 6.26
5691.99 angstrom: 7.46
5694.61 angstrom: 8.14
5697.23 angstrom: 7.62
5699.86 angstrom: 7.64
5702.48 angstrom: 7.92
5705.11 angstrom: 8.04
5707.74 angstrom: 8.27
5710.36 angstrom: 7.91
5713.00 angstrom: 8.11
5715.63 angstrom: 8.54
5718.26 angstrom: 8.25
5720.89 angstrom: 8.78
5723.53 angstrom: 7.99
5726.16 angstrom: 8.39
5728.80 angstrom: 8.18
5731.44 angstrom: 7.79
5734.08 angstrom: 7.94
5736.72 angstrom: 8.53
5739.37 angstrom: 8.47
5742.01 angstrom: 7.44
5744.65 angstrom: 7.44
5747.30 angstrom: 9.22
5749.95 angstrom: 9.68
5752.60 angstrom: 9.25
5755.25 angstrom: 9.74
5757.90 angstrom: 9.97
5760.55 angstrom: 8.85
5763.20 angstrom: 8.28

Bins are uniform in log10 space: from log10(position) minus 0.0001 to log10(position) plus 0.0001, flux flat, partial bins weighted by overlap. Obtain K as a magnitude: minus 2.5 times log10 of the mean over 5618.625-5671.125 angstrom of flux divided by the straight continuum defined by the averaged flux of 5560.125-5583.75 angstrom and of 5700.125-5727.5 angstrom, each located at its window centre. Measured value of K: 0.23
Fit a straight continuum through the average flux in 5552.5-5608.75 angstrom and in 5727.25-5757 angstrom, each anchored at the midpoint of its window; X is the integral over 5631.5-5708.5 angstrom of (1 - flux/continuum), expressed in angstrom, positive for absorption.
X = 9.3 angstrom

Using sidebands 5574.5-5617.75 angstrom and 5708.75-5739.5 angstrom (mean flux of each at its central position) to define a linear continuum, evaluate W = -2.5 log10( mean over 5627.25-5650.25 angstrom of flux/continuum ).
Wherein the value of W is 0.20 mag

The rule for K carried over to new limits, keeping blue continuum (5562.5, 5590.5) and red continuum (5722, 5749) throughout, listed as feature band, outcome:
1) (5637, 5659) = 0.19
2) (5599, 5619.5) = 0.22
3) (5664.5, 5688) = 0.17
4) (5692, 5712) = 0.02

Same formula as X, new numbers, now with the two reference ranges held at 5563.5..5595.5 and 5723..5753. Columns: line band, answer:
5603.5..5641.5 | 7.0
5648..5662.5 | 2.1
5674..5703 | 3.0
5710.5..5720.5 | -0.1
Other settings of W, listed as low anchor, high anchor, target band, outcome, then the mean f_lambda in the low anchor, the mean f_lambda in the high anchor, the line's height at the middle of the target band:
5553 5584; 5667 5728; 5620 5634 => 0.22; 7.17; 7.58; 7.36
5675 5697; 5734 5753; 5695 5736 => -0.04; 7.16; 8.49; 7.84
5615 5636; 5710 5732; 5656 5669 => 0.07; 6.18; 8.24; 6.98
